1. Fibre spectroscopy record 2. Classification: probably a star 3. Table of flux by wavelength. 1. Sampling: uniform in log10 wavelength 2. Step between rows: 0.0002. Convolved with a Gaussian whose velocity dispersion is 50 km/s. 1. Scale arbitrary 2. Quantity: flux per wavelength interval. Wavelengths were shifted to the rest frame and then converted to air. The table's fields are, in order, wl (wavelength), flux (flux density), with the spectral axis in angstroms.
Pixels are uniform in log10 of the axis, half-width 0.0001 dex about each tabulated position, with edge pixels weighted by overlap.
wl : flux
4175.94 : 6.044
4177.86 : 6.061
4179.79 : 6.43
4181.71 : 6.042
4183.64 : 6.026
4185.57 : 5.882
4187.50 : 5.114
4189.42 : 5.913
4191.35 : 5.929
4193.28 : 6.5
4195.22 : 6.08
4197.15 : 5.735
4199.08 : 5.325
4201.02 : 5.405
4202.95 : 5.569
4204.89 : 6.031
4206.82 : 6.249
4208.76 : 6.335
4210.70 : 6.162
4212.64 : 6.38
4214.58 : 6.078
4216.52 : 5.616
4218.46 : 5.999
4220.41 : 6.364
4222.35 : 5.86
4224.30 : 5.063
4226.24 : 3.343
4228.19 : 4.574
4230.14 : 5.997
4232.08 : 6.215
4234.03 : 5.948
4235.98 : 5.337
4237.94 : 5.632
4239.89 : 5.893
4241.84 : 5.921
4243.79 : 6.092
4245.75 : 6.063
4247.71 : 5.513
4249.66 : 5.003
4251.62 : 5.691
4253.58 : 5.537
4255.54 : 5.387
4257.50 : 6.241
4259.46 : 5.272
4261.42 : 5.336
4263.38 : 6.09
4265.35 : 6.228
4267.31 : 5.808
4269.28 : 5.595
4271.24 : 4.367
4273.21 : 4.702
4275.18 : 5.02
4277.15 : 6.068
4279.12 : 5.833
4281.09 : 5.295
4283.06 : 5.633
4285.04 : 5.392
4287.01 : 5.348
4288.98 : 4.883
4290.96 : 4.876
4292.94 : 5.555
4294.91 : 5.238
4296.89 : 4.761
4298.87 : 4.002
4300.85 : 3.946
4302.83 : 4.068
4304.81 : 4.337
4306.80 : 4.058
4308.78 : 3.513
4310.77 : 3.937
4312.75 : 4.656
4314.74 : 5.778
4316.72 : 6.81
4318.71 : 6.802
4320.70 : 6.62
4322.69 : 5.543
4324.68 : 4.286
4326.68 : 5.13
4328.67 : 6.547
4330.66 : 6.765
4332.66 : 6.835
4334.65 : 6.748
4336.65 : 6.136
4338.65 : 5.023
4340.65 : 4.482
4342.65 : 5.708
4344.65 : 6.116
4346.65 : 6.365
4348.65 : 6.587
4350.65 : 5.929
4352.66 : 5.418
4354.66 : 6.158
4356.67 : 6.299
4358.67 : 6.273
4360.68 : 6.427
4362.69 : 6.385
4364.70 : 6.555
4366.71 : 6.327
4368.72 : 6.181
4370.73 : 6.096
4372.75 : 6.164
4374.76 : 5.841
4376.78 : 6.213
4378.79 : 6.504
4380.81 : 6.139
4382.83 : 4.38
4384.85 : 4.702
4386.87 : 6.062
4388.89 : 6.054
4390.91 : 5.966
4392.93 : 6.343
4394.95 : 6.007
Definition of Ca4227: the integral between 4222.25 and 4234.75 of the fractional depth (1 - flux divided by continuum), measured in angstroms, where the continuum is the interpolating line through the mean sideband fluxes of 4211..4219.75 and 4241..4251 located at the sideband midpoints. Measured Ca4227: 1.4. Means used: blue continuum 6.04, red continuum 5.71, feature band 5.23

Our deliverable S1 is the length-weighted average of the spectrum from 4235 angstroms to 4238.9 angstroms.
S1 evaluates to 5.47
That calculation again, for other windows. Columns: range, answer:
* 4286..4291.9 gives 5.04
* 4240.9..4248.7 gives 5.9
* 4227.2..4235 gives 5.68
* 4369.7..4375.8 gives 6.03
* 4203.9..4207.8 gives 6.14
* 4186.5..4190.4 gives 5.53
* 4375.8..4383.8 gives 5.81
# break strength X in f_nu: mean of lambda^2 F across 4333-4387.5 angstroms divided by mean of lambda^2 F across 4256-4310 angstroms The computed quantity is 1.22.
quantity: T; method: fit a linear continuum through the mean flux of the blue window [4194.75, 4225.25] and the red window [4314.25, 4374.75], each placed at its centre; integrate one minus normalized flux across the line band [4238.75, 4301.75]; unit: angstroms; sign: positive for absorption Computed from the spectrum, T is 6.1 angstroms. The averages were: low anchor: 5.89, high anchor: 6.08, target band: 5.4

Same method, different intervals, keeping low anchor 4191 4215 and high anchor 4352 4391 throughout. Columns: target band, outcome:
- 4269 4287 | 2.0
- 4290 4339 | 5.9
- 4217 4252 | 2.4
